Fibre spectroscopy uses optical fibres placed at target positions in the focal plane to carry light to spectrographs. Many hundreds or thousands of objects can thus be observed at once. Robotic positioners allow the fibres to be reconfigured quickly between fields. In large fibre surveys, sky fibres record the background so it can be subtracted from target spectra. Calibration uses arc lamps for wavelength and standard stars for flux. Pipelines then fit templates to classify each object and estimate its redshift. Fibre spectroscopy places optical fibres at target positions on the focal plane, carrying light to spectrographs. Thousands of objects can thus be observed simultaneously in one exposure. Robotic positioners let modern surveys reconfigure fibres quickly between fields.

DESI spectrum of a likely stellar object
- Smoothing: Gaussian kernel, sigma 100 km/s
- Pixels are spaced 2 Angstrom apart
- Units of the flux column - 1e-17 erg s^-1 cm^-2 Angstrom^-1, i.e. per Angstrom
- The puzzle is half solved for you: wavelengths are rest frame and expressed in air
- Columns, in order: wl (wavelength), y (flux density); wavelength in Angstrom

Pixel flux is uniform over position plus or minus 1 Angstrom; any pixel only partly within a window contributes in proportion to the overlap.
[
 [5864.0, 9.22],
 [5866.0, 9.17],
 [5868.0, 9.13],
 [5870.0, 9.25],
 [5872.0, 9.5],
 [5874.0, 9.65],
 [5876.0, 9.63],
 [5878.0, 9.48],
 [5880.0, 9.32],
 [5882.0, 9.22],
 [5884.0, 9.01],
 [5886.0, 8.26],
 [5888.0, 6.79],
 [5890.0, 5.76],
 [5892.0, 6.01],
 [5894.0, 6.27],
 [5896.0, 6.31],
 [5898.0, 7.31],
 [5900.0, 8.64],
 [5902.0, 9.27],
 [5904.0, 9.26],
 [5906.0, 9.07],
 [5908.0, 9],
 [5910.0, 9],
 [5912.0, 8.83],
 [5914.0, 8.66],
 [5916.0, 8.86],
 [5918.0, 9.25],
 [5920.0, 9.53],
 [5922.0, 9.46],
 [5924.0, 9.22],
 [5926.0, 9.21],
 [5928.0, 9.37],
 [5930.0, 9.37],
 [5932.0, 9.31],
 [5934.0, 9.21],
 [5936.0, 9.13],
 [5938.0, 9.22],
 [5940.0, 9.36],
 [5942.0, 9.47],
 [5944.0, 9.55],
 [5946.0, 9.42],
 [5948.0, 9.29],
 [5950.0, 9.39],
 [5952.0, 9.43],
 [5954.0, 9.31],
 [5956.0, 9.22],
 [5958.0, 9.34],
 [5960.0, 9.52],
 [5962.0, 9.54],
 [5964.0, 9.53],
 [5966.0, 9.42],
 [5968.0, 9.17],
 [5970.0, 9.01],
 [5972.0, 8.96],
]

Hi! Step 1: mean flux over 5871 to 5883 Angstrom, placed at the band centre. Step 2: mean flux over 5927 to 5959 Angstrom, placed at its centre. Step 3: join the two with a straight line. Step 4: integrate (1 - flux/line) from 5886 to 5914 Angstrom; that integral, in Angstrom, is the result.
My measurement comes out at 4.6 Angstrom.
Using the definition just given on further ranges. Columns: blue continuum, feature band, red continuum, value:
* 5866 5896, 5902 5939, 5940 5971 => -1.18 Angstrom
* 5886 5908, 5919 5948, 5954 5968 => -2.47 Angstrom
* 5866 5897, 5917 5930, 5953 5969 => -0.71 Angstrom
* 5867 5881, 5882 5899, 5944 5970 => 4.18 Angstrom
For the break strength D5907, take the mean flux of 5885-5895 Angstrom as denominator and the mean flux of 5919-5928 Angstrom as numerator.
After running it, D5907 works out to 1.4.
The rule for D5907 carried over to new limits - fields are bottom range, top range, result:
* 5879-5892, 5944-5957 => 1.18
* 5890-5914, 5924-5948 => 1.16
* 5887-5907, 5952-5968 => 1.26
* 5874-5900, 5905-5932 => 1.16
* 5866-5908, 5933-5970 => 1.11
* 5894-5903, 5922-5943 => 1.21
